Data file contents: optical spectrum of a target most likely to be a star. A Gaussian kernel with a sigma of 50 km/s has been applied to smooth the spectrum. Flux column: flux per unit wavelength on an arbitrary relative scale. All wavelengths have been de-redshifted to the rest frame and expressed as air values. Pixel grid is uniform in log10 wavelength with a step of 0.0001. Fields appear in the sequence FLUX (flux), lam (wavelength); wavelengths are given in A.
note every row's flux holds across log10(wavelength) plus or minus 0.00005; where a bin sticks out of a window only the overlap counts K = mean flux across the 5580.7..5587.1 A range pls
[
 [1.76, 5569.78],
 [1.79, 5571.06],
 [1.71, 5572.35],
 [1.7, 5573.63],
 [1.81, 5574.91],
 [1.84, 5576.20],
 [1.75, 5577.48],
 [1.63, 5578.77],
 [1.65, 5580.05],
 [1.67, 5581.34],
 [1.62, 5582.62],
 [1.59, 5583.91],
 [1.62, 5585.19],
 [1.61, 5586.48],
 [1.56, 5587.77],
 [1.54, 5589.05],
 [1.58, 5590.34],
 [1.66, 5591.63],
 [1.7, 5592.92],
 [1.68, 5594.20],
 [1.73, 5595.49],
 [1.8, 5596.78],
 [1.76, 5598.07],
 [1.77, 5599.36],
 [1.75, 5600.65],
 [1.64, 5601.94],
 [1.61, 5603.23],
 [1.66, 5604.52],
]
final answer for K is 1.62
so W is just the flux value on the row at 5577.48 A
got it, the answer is 1.75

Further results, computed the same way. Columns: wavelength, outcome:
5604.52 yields 1.66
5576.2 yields 1.84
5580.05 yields 1.65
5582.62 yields 1.62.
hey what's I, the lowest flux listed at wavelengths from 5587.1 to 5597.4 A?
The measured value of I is 1.54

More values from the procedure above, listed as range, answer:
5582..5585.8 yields 1.59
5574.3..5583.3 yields 1.62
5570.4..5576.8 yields 1.7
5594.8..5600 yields 1.73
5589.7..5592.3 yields 1.58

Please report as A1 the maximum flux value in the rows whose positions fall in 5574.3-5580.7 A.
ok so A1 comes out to 1.84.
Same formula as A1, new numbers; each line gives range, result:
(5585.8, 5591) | 1.61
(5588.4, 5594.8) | 1.7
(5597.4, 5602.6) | 1.77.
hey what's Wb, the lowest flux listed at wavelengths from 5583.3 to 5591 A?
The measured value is 1.54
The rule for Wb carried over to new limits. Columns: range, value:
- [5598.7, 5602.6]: 1.64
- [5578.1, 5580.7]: 1.63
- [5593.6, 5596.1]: 1.68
